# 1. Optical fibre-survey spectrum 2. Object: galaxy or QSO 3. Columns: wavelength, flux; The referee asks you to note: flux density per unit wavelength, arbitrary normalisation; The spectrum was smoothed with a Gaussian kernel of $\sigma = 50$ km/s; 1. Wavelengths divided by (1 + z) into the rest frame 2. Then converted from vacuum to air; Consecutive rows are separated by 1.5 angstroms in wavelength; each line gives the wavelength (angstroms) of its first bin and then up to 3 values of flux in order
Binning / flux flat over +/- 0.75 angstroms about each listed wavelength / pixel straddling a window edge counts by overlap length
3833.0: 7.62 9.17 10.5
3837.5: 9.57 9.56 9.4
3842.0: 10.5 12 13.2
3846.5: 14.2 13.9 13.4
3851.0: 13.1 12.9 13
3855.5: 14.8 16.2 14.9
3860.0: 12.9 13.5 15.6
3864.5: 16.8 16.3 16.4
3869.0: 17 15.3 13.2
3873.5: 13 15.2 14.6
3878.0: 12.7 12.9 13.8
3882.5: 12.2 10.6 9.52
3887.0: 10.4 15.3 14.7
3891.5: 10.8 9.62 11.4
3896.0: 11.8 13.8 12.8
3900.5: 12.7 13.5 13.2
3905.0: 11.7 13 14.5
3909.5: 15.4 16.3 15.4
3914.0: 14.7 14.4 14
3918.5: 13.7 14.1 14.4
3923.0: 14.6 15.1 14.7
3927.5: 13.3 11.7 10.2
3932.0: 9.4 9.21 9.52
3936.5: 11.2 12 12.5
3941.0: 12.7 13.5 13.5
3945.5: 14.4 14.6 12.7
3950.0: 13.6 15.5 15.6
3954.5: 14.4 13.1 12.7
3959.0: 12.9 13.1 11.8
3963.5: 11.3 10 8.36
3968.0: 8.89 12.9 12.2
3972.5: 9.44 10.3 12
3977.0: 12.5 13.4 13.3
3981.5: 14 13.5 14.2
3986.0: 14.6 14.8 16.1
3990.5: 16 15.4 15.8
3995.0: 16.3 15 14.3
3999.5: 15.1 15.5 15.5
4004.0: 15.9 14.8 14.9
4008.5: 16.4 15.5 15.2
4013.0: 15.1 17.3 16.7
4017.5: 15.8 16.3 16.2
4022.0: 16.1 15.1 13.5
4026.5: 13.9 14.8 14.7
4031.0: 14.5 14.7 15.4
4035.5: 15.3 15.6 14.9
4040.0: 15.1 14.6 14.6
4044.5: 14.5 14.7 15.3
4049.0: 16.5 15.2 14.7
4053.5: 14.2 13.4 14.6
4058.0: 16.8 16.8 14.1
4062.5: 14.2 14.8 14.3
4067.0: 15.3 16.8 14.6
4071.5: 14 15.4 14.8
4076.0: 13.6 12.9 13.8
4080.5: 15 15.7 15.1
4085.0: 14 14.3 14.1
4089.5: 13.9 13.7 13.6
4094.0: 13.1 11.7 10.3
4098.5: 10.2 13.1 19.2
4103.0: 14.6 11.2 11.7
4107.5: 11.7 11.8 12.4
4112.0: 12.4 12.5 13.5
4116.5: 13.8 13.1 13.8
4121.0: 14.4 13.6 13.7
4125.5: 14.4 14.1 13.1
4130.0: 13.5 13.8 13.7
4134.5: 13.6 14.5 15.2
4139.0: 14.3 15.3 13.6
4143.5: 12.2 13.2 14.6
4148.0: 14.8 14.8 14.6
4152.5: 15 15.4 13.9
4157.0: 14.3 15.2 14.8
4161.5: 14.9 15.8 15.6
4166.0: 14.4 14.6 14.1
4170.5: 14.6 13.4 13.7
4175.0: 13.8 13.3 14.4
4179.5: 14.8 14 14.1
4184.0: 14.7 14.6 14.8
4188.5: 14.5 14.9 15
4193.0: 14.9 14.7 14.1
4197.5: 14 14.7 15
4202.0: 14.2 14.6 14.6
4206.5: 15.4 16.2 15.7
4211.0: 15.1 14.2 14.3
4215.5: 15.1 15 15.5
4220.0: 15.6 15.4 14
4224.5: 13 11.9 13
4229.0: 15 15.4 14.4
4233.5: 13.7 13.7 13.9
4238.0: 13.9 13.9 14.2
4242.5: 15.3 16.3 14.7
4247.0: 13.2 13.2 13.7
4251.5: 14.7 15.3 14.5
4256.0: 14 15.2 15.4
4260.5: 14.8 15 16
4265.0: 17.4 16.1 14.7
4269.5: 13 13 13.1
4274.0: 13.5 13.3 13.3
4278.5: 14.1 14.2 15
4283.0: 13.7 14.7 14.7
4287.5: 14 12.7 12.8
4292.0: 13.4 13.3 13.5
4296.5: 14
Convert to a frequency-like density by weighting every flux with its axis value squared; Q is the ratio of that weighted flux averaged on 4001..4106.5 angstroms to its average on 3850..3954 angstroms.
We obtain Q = 1.2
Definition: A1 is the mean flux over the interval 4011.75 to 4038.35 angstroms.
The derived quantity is 15.3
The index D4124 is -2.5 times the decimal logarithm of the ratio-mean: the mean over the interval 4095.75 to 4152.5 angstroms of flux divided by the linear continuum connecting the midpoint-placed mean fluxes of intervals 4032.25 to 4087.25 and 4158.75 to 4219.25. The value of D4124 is 0.09 mag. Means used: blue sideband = 14.9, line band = 13.5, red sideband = 14.7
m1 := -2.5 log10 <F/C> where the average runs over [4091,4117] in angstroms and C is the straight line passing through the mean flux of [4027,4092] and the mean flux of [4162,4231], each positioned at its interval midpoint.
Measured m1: 0.15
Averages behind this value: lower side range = 14.8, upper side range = 14.6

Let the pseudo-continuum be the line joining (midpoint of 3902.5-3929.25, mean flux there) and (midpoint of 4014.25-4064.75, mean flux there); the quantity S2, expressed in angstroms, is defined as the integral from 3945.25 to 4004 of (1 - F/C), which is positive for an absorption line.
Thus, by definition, 4.6 angstroms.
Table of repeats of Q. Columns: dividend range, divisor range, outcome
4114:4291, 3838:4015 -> 1.22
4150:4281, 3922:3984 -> 1.33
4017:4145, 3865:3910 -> 1.18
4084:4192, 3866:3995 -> 1.17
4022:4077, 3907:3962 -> 1.18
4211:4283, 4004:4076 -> 1.05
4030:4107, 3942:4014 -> 1.09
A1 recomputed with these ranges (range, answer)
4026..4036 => 14.8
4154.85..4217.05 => 14.6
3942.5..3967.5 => 12.9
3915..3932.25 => 13.4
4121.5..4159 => 14.2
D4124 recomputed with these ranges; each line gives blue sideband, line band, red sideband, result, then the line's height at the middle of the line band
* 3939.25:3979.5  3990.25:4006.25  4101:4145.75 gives -0.20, 12.8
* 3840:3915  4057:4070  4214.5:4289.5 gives -0.10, 13.9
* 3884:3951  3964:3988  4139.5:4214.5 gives 0.10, 13.3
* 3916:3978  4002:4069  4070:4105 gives -0.14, 13.3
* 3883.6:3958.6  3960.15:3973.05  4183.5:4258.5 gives 0.22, 13.3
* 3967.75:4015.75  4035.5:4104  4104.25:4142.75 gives -0.05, 13.8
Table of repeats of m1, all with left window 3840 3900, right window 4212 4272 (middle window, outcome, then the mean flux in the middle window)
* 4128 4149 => 0.016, 14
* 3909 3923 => -0.092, 14.7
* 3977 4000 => -0.075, 14.7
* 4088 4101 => 0.112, 12.7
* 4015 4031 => -0.110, 15.3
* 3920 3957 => 0.047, 13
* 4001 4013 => -0.123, 15.4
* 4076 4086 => -0.026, 14.4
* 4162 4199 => -0.010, 14.5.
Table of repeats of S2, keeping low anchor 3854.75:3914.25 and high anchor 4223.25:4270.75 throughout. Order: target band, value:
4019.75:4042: -1.5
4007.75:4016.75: -1.3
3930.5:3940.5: 2.3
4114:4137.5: 0.7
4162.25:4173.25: -0.2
